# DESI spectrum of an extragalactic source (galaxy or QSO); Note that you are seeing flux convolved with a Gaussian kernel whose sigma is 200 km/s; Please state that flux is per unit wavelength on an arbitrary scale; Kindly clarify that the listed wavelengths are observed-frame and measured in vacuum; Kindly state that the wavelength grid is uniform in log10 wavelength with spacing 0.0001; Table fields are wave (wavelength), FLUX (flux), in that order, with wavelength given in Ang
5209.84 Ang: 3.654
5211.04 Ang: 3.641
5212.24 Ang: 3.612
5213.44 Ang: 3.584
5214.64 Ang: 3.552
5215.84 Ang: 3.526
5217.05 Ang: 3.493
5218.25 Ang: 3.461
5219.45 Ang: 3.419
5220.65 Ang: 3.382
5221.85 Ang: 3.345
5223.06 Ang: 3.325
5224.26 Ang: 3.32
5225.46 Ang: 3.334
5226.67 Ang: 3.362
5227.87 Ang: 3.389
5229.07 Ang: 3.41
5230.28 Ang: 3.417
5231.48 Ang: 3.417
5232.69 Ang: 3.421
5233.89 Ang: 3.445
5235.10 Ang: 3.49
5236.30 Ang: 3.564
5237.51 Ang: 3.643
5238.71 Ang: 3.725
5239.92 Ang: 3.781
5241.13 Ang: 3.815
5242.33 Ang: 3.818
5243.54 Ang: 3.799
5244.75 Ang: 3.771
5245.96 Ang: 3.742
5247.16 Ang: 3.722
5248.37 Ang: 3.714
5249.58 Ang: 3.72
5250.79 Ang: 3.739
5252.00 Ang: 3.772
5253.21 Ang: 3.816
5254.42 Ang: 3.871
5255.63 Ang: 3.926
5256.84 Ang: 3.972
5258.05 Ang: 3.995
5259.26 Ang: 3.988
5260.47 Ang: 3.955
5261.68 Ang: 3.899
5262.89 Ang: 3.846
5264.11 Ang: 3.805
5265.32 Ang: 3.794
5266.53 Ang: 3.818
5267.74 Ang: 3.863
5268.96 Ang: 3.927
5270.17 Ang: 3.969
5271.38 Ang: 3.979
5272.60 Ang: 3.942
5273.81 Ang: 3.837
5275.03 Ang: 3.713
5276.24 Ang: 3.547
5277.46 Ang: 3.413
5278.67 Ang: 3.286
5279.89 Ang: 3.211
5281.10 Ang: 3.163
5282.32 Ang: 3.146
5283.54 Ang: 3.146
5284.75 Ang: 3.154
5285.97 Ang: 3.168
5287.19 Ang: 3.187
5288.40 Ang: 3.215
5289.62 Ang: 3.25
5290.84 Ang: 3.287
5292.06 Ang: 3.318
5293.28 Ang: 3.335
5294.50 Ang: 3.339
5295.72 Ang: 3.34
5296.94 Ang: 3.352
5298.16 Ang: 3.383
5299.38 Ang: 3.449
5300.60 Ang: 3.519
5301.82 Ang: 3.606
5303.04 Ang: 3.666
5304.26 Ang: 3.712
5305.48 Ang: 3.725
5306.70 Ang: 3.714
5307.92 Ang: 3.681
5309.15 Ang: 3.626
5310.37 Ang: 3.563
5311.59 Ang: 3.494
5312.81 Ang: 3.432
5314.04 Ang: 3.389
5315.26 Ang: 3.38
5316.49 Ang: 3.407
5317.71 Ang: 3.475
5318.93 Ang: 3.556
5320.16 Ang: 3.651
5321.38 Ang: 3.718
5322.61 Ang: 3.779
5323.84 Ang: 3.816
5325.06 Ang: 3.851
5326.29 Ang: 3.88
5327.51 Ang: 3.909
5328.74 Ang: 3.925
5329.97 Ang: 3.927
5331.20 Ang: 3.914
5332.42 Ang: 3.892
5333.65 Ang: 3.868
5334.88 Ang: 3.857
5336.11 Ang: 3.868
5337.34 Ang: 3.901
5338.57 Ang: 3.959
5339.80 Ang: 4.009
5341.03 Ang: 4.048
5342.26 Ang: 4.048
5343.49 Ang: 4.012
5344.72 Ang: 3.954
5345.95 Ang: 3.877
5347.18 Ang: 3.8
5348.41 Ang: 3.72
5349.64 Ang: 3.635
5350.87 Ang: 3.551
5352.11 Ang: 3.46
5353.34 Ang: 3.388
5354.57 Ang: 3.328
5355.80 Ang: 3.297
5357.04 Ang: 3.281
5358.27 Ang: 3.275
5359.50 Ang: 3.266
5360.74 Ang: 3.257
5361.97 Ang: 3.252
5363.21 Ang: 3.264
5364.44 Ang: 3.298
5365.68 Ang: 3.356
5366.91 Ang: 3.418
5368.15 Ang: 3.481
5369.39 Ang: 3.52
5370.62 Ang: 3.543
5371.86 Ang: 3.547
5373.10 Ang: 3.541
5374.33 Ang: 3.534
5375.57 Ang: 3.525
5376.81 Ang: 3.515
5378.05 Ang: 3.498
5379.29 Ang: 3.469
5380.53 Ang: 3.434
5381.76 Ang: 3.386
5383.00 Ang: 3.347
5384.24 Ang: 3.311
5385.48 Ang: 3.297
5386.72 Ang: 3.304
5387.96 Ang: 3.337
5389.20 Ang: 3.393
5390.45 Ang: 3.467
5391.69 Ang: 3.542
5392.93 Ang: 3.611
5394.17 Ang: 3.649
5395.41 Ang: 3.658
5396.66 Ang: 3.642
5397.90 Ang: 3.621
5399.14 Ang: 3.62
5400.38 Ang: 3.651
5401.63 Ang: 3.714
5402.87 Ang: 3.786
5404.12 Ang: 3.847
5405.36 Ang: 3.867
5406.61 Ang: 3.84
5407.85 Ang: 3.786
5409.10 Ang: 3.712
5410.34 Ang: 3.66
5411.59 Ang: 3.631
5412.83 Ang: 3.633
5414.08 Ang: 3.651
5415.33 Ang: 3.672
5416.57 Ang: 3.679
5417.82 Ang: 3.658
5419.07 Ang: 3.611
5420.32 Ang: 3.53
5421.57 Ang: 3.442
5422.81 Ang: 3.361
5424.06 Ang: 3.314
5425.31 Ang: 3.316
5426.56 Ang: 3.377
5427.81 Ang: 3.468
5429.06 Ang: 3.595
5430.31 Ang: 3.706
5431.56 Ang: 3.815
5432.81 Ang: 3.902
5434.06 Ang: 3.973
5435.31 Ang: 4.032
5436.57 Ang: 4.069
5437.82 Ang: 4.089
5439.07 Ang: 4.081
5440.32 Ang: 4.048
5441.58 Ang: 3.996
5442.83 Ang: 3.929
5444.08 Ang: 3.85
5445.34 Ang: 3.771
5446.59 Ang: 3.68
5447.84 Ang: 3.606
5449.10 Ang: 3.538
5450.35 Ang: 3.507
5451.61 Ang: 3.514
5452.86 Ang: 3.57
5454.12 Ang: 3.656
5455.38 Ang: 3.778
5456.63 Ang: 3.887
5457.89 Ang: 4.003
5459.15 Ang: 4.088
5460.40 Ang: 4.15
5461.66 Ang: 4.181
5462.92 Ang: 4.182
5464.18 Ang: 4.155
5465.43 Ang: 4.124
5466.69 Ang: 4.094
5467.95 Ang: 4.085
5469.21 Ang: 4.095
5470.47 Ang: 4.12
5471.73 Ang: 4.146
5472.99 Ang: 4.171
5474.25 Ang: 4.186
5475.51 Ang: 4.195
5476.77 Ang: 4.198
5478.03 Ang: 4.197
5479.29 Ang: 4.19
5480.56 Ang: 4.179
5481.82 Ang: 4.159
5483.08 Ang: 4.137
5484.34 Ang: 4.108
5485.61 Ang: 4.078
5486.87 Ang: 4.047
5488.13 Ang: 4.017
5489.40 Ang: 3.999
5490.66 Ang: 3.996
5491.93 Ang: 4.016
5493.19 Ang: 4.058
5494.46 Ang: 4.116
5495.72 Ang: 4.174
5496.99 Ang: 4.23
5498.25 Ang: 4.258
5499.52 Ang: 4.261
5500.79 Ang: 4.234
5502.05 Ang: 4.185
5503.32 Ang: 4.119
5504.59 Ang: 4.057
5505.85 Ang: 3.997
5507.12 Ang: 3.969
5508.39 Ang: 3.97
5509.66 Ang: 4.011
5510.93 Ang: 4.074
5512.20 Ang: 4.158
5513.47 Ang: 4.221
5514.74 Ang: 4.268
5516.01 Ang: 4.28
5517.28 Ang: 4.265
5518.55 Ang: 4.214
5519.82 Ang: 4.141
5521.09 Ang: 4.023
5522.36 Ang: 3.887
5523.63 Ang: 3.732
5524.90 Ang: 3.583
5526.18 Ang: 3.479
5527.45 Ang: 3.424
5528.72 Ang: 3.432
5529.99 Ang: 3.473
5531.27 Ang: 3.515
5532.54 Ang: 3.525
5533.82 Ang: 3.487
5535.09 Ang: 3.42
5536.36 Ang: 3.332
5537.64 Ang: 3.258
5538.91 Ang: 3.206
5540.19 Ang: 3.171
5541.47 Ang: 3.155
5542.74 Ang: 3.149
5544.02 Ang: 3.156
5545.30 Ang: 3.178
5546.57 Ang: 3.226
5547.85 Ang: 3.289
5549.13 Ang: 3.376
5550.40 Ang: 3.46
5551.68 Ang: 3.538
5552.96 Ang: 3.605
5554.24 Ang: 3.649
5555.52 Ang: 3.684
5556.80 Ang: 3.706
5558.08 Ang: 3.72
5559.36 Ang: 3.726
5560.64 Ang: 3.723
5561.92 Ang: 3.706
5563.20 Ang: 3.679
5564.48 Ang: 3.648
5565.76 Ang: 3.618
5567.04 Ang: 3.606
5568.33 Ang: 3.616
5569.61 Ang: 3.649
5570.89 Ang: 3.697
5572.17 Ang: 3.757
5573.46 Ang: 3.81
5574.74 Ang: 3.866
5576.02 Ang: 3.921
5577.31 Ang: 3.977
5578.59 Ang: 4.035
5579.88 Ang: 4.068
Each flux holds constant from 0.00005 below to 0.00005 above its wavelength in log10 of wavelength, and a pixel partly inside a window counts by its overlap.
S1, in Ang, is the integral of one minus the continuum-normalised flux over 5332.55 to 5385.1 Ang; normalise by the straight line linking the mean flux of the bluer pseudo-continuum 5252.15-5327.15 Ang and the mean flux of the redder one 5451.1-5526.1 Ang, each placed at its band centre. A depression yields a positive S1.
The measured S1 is 2.62 Ang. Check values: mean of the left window 3.6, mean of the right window 4.07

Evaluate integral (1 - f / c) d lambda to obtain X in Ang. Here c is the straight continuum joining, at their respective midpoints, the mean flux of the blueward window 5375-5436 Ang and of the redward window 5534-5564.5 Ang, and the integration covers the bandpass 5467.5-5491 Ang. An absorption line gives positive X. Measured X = -4.1 Ang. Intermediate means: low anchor 3.59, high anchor 3.45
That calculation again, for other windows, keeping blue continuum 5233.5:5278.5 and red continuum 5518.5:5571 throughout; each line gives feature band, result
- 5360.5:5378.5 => 1.20 Ang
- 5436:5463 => -1.84 Ang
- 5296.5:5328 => 1.10 Ang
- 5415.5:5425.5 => 0.38 Ang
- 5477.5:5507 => -4.44 Ang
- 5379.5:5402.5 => 1.04 Ang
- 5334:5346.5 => -0.81 Ang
